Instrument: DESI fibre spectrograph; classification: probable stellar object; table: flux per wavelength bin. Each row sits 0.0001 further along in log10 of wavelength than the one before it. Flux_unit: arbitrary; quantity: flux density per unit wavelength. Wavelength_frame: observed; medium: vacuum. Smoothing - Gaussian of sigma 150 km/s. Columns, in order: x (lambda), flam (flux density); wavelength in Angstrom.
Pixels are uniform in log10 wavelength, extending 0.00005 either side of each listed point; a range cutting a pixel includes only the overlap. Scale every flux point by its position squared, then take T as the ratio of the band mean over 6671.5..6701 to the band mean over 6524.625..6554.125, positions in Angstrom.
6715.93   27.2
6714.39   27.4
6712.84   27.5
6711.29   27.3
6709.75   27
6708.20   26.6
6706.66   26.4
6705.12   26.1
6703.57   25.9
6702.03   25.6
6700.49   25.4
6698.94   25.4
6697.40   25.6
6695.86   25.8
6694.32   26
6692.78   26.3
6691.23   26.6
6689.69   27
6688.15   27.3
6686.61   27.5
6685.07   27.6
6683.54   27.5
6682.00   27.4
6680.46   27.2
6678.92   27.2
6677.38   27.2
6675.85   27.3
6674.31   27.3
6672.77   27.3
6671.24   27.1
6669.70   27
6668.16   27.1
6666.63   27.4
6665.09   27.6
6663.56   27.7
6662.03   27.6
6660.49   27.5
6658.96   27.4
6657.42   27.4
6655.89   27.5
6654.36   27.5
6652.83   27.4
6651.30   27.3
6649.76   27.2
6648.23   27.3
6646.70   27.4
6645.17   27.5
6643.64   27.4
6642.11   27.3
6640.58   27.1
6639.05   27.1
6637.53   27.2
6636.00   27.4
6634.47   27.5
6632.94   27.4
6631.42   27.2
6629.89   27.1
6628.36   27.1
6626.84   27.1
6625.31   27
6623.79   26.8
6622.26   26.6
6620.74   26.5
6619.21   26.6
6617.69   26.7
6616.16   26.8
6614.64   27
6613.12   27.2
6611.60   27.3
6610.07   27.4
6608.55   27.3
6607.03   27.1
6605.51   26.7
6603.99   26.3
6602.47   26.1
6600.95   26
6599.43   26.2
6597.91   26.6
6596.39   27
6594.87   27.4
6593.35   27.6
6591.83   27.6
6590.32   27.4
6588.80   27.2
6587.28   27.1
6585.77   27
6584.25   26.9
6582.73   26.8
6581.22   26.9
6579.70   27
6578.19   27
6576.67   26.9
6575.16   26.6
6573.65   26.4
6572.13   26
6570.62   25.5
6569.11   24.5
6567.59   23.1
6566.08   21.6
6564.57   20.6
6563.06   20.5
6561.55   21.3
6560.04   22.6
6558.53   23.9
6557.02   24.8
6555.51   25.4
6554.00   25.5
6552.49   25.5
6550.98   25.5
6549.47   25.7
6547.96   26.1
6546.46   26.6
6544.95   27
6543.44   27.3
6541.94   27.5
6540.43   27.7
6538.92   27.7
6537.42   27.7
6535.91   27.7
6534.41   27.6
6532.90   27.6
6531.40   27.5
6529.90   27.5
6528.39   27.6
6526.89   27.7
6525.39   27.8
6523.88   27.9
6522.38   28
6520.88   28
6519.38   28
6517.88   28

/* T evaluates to 1.04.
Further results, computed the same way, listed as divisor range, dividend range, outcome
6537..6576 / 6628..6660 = 1.12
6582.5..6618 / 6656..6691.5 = 1.04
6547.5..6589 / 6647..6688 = 1.12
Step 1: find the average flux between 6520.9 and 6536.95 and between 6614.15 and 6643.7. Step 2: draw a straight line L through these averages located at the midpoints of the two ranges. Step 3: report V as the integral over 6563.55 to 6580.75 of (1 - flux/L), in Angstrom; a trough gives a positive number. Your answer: 1.5 Angstrom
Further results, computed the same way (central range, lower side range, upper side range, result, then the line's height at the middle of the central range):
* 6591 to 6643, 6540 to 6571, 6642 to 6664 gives -1.2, 26.4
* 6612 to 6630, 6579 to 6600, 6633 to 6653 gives 0.2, 27.2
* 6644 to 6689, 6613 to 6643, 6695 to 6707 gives -1.7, 26.4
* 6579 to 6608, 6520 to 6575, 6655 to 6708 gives -0.7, 26.2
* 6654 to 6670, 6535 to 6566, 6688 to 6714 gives -0.9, 26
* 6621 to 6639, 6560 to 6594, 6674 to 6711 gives -0.8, 26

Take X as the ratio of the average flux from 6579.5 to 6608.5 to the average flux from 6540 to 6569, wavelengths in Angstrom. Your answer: 1.1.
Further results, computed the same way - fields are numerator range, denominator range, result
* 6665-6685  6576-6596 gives 1.01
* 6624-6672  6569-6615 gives 1.02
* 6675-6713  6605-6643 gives 0.98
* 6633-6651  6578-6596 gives 1.01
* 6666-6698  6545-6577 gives 1.10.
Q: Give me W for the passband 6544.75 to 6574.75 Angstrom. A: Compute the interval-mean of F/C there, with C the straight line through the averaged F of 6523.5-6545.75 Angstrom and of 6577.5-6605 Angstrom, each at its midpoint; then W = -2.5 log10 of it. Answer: 0.12 mag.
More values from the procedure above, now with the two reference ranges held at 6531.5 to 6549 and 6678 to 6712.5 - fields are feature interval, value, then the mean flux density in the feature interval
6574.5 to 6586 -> 0.01 mag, 26.9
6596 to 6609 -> 0.02 mag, 26.6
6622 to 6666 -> -0.02 mag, 27.3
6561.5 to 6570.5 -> 0.22 mag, 22.2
